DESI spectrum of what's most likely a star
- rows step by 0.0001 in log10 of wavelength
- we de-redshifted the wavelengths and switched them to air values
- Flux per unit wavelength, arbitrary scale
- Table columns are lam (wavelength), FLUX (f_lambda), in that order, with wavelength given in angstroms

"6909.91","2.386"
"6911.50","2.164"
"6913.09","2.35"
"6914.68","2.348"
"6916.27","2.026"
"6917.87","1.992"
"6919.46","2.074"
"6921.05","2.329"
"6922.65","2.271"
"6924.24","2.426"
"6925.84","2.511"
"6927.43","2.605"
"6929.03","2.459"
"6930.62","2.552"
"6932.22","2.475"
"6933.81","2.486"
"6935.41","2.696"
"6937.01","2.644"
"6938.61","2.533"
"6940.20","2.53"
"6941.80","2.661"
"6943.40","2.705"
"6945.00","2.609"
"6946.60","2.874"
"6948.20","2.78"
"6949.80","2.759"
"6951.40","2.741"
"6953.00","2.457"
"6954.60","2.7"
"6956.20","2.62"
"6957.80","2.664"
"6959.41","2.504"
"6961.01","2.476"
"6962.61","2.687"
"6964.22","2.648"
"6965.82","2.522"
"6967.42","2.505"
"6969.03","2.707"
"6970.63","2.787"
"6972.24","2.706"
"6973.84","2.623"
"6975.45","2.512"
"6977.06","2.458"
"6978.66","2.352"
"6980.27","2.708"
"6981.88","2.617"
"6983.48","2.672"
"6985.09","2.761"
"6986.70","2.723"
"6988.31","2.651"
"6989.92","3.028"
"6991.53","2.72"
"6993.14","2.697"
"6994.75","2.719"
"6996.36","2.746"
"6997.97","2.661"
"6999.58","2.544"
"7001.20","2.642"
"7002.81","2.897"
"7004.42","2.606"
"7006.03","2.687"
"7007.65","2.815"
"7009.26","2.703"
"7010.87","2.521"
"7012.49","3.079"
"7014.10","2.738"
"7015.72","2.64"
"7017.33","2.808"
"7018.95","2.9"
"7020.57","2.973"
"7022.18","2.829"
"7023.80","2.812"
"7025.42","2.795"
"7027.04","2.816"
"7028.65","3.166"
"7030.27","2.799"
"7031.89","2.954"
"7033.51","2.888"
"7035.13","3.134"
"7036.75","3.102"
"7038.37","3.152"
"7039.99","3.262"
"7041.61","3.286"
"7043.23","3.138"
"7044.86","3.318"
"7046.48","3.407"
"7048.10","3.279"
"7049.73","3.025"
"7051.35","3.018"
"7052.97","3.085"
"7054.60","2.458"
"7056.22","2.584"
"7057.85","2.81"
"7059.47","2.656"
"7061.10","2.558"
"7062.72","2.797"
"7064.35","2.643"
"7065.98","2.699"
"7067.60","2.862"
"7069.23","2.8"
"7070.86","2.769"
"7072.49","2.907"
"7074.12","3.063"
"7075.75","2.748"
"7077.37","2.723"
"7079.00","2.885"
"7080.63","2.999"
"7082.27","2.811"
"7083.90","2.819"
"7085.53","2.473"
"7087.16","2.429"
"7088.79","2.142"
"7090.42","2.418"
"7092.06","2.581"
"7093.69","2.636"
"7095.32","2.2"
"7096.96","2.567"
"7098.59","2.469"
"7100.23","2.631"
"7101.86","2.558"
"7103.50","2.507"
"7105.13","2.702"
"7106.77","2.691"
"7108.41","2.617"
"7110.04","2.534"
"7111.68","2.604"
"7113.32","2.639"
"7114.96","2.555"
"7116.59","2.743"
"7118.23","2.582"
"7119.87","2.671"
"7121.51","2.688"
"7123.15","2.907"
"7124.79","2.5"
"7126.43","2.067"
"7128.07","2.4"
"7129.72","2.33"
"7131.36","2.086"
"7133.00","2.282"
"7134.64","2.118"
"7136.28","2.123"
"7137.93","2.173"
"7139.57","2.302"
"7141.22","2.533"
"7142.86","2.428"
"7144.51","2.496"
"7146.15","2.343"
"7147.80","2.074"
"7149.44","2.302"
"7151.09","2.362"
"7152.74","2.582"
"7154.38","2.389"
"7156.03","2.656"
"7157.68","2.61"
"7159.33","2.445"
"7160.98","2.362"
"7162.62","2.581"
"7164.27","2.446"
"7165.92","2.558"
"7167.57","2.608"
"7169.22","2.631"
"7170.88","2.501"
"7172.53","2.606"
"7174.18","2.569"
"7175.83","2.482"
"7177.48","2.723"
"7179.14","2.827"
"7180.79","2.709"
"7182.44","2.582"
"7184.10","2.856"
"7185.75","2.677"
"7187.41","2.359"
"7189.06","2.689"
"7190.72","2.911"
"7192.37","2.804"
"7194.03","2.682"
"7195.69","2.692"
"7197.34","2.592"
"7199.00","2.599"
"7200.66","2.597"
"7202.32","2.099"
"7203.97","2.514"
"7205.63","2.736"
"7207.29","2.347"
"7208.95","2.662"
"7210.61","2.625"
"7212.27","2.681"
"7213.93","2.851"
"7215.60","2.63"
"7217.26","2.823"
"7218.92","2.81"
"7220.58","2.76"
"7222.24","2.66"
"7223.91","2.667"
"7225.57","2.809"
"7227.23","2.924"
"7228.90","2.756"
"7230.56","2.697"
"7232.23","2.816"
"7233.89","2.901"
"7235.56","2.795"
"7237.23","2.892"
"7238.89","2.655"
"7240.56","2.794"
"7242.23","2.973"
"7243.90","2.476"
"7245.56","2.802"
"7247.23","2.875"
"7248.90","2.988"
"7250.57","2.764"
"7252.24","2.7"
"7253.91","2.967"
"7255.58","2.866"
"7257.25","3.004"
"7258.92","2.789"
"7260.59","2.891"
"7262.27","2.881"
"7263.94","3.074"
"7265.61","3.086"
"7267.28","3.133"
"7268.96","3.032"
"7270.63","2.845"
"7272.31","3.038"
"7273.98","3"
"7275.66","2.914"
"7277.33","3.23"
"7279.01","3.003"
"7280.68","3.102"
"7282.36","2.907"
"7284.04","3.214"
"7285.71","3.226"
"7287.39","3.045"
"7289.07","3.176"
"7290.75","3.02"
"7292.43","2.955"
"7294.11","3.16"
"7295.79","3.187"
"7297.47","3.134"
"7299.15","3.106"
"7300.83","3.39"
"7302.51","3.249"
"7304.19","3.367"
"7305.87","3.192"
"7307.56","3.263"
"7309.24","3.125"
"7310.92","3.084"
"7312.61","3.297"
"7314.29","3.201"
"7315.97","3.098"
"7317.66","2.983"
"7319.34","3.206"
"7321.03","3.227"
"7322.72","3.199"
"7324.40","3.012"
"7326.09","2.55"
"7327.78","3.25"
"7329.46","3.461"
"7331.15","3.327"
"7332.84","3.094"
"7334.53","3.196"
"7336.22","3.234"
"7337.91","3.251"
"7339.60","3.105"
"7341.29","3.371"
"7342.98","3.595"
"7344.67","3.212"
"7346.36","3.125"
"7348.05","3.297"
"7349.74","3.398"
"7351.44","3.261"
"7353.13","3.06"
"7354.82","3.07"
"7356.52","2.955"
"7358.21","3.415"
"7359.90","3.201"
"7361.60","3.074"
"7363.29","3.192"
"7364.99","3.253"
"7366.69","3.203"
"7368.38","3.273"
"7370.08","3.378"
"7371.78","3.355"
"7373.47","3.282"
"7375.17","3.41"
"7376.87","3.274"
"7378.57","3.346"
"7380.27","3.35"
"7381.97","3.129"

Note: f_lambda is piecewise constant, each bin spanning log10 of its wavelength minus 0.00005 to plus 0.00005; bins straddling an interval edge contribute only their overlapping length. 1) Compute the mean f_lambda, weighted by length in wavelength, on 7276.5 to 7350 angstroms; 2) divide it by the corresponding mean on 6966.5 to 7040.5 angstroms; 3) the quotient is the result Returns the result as 1.1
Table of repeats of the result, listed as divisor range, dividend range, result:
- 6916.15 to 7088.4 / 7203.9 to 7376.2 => 1.11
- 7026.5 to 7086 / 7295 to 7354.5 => 1.10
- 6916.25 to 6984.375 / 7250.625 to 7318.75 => 1.20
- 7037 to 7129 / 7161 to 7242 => 0.98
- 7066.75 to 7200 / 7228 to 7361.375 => 1.20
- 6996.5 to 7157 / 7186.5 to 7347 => 1.10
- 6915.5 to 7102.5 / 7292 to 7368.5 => 1.18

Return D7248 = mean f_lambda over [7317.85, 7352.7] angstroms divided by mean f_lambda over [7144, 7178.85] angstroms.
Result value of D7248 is 1.3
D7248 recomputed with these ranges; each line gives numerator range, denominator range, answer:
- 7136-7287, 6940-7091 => 0.98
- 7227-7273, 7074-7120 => 1.10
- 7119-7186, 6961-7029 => 0.91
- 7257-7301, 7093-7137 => 1.22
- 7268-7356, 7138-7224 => 1.23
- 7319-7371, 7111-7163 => 1.32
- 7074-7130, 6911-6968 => 1.03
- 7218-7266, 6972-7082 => 1.00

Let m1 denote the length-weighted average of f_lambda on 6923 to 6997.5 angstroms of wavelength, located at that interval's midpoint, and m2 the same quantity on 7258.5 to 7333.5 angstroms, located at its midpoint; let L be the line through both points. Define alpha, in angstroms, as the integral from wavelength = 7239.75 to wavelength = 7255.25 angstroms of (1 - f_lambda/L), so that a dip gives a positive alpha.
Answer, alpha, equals 1.1 angstroms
